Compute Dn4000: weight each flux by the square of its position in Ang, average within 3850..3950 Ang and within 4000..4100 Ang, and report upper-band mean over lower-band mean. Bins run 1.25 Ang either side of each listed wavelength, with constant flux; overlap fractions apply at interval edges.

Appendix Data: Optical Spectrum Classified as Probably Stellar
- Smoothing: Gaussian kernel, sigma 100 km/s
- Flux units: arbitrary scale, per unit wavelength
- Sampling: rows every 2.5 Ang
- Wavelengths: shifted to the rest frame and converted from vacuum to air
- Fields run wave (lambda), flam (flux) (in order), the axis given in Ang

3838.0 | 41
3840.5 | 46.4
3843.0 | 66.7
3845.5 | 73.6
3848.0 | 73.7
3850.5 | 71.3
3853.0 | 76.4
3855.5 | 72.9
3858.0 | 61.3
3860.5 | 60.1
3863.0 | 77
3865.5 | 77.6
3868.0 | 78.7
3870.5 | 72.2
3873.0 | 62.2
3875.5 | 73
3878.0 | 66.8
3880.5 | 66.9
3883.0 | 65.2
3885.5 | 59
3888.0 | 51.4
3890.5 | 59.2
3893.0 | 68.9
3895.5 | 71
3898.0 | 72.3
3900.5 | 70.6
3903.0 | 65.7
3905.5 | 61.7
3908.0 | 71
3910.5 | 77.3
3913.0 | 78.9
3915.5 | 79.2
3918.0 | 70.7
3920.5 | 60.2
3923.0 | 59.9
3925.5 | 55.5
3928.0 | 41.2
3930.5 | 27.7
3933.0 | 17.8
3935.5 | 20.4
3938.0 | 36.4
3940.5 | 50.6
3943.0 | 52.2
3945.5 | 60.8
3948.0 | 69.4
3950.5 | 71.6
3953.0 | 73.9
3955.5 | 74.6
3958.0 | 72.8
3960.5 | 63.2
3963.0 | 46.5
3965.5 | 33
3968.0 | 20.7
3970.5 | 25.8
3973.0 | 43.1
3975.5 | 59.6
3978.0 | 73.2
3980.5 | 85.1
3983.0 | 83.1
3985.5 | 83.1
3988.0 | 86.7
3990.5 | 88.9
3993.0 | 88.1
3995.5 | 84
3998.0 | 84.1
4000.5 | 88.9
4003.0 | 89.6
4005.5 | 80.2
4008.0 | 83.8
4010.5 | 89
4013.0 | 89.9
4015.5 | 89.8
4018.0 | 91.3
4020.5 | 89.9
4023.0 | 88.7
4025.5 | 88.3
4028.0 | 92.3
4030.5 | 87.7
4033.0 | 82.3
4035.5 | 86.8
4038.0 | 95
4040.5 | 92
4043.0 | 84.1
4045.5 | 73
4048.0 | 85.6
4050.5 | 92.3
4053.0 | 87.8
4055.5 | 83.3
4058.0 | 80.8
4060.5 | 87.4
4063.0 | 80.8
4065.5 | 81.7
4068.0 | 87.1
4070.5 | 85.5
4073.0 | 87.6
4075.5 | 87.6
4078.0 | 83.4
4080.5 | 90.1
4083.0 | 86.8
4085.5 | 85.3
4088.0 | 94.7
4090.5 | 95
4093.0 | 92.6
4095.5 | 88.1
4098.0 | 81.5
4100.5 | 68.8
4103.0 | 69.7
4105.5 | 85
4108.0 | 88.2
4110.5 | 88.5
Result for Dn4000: 1.51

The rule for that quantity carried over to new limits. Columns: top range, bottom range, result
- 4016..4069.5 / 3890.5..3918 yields 1.31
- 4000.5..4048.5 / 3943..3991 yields 1.42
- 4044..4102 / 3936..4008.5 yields 1.34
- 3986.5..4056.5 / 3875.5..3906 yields 1.43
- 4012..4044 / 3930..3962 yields 1.73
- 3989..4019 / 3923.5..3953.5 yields 1.89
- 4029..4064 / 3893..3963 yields 1.51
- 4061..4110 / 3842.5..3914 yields 1.37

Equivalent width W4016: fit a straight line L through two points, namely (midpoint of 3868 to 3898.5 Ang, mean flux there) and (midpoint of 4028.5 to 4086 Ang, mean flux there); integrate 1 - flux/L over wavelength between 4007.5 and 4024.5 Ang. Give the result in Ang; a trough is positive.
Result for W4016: -1.7 Ang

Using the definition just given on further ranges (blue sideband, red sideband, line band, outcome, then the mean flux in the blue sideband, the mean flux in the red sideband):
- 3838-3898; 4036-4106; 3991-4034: -4.0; 67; 85.5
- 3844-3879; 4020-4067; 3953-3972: 7.1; 71.2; 86.3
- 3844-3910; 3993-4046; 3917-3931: 4.0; 68.5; 87.4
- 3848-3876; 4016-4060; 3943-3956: 1.8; 71.2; 87.2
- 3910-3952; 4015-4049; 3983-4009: -3.4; 54.4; 87.6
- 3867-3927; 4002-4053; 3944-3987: 9.2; 67.2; 87.6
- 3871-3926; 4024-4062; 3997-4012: -0.9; 66.9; 86.6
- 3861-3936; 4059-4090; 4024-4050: -1.7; 63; 86.7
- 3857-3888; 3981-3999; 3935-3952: 5.5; 67.7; 85.4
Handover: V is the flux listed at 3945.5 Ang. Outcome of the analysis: 60.8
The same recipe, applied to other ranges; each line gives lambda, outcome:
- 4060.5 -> 87.4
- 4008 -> 83.8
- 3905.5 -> 61.7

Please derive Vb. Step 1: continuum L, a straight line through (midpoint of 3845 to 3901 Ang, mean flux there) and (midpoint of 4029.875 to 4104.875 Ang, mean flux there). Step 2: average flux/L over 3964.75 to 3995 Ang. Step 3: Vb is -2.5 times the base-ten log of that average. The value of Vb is 0.197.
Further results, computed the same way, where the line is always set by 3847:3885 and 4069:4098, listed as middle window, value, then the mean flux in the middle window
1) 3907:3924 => 0.05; 71.2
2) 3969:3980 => 0.46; 52.1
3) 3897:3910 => 0.07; 68.7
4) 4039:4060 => 0.01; 85.1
